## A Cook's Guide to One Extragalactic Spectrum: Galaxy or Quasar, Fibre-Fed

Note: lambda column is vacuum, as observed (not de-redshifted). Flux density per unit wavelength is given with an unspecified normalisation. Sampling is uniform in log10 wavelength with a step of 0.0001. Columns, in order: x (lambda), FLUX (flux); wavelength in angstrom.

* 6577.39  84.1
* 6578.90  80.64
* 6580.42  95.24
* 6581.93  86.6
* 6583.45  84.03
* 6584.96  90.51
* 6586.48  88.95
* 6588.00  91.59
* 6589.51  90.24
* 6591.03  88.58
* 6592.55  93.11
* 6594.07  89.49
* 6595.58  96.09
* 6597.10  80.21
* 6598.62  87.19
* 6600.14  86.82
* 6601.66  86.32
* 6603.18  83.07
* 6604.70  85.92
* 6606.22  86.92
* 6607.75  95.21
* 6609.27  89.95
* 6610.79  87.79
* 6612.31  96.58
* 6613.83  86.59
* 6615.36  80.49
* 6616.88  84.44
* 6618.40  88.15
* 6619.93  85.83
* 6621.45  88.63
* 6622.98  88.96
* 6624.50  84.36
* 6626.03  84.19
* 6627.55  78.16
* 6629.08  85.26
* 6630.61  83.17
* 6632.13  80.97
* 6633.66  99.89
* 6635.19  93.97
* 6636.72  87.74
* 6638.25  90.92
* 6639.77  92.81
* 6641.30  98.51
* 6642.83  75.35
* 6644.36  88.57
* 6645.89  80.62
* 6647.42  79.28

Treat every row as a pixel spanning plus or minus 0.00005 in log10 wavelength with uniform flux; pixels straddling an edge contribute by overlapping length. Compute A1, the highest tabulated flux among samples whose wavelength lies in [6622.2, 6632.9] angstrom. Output 88.96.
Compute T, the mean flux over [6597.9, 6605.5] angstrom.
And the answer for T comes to 85.9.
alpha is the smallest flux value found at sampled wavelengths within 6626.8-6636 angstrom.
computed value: 78.16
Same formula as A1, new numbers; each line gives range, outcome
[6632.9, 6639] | 99.89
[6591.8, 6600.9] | 96.09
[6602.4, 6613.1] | 96.58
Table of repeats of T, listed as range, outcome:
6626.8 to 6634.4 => 85.4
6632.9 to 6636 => 96.7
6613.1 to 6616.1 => 83.3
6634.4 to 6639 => 90.8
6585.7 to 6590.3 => 90.2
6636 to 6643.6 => 89.1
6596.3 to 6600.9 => 84.8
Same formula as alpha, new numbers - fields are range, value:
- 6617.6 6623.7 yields 85.83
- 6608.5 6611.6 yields 87.79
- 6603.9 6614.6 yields 85.92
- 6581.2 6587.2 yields 84.03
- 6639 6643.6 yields 75.35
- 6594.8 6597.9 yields 80.21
